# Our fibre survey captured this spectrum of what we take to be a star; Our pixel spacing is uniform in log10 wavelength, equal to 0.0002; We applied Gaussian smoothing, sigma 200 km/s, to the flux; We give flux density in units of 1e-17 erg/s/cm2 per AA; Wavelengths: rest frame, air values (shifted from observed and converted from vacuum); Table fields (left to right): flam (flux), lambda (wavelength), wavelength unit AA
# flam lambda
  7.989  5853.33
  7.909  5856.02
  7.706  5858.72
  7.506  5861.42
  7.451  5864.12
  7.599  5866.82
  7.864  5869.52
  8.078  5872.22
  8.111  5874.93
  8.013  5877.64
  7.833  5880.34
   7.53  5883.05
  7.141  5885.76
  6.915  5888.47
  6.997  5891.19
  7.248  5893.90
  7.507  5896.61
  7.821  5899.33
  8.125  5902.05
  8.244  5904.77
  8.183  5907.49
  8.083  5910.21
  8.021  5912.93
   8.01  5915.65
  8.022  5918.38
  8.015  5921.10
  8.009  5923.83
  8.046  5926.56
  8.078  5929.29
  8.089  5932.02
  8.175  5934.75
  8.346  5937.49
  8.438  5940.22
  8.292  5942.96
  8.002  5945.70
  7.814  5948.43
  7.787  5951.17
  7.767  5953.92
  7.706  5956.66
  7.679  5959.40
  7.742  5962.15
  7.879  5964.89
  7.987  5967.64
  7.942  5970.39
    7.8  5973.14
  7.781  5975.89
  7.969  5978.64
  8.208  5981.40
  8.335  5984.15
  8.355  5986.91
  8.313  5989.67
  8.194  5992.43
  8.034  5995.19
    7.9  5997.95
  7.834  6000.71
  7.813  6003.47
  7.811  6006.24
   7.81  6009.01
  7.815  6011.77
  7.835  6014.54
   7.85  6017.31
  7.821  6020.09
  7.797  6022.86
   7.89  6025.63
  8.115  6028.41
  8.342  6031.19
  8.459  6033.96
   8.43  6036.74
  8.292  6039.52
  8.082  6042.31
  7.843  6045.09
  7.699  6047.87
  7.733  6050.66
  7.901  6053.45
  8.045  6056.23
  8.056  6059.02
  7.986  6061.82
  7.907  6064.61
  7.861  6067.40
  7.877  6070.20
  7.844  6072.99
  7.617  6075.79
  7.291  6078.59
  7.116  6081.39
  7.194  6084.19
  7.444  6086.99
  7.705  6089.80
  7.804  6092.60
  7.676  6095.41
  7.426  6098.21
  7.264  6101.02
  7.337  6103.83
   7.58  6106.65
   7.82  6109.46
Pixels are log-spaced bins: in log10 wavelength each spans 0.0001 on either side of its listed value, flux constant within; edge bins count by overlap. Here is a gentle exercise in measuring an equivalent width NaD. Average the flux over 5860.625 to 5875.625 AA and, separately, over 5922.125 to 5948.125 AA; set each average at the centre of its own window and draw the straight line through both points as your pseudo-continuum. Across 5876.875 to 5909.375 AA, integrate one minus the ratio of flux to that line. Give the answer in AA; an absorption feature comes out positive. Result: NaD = 1.1 AA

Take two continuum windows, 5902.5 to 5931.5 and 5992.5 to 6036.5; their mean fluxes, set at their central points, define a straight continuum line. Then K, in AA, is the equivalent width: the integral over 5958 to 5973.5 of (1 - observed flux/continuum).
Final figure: 0.34 AA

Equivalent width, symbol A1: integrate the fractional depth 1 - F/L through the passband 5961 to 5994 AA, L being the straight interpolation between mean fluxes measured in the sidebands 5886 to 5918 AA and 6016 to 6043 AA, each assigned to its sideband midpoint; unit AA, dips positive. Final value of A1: -0.38 AA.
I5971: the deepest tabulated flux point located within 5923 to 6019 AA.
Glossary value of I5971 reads 7.679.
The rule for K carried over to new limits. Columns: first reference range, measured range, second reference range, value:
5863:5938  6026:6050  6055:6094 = -1.27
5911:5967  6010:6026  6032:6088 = 0.13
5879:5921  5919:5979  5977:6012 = -0.66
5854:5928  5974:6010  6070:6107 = -1.84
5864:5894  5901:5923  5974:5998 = -0.95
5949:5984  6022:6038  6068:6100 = -1.01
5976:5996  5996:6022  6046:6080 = 0.75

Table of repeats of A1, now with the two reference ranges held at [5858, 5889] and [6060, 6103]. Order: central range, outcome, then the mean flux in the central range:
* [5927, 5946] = -1.4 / 8.2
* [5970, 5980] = -0.3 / 7.87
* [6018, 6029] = -0.4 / 7.88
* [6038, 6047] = -0.5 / 8.06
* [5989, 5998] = -0.6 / 8.13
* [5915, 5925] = -0.5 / 8.01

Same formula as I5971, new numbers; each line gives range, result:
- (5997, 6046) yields 7.797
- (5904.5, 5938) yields 8.009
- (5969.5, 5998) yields 7.781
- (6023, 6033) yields 7.89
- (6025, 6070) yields 7.699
